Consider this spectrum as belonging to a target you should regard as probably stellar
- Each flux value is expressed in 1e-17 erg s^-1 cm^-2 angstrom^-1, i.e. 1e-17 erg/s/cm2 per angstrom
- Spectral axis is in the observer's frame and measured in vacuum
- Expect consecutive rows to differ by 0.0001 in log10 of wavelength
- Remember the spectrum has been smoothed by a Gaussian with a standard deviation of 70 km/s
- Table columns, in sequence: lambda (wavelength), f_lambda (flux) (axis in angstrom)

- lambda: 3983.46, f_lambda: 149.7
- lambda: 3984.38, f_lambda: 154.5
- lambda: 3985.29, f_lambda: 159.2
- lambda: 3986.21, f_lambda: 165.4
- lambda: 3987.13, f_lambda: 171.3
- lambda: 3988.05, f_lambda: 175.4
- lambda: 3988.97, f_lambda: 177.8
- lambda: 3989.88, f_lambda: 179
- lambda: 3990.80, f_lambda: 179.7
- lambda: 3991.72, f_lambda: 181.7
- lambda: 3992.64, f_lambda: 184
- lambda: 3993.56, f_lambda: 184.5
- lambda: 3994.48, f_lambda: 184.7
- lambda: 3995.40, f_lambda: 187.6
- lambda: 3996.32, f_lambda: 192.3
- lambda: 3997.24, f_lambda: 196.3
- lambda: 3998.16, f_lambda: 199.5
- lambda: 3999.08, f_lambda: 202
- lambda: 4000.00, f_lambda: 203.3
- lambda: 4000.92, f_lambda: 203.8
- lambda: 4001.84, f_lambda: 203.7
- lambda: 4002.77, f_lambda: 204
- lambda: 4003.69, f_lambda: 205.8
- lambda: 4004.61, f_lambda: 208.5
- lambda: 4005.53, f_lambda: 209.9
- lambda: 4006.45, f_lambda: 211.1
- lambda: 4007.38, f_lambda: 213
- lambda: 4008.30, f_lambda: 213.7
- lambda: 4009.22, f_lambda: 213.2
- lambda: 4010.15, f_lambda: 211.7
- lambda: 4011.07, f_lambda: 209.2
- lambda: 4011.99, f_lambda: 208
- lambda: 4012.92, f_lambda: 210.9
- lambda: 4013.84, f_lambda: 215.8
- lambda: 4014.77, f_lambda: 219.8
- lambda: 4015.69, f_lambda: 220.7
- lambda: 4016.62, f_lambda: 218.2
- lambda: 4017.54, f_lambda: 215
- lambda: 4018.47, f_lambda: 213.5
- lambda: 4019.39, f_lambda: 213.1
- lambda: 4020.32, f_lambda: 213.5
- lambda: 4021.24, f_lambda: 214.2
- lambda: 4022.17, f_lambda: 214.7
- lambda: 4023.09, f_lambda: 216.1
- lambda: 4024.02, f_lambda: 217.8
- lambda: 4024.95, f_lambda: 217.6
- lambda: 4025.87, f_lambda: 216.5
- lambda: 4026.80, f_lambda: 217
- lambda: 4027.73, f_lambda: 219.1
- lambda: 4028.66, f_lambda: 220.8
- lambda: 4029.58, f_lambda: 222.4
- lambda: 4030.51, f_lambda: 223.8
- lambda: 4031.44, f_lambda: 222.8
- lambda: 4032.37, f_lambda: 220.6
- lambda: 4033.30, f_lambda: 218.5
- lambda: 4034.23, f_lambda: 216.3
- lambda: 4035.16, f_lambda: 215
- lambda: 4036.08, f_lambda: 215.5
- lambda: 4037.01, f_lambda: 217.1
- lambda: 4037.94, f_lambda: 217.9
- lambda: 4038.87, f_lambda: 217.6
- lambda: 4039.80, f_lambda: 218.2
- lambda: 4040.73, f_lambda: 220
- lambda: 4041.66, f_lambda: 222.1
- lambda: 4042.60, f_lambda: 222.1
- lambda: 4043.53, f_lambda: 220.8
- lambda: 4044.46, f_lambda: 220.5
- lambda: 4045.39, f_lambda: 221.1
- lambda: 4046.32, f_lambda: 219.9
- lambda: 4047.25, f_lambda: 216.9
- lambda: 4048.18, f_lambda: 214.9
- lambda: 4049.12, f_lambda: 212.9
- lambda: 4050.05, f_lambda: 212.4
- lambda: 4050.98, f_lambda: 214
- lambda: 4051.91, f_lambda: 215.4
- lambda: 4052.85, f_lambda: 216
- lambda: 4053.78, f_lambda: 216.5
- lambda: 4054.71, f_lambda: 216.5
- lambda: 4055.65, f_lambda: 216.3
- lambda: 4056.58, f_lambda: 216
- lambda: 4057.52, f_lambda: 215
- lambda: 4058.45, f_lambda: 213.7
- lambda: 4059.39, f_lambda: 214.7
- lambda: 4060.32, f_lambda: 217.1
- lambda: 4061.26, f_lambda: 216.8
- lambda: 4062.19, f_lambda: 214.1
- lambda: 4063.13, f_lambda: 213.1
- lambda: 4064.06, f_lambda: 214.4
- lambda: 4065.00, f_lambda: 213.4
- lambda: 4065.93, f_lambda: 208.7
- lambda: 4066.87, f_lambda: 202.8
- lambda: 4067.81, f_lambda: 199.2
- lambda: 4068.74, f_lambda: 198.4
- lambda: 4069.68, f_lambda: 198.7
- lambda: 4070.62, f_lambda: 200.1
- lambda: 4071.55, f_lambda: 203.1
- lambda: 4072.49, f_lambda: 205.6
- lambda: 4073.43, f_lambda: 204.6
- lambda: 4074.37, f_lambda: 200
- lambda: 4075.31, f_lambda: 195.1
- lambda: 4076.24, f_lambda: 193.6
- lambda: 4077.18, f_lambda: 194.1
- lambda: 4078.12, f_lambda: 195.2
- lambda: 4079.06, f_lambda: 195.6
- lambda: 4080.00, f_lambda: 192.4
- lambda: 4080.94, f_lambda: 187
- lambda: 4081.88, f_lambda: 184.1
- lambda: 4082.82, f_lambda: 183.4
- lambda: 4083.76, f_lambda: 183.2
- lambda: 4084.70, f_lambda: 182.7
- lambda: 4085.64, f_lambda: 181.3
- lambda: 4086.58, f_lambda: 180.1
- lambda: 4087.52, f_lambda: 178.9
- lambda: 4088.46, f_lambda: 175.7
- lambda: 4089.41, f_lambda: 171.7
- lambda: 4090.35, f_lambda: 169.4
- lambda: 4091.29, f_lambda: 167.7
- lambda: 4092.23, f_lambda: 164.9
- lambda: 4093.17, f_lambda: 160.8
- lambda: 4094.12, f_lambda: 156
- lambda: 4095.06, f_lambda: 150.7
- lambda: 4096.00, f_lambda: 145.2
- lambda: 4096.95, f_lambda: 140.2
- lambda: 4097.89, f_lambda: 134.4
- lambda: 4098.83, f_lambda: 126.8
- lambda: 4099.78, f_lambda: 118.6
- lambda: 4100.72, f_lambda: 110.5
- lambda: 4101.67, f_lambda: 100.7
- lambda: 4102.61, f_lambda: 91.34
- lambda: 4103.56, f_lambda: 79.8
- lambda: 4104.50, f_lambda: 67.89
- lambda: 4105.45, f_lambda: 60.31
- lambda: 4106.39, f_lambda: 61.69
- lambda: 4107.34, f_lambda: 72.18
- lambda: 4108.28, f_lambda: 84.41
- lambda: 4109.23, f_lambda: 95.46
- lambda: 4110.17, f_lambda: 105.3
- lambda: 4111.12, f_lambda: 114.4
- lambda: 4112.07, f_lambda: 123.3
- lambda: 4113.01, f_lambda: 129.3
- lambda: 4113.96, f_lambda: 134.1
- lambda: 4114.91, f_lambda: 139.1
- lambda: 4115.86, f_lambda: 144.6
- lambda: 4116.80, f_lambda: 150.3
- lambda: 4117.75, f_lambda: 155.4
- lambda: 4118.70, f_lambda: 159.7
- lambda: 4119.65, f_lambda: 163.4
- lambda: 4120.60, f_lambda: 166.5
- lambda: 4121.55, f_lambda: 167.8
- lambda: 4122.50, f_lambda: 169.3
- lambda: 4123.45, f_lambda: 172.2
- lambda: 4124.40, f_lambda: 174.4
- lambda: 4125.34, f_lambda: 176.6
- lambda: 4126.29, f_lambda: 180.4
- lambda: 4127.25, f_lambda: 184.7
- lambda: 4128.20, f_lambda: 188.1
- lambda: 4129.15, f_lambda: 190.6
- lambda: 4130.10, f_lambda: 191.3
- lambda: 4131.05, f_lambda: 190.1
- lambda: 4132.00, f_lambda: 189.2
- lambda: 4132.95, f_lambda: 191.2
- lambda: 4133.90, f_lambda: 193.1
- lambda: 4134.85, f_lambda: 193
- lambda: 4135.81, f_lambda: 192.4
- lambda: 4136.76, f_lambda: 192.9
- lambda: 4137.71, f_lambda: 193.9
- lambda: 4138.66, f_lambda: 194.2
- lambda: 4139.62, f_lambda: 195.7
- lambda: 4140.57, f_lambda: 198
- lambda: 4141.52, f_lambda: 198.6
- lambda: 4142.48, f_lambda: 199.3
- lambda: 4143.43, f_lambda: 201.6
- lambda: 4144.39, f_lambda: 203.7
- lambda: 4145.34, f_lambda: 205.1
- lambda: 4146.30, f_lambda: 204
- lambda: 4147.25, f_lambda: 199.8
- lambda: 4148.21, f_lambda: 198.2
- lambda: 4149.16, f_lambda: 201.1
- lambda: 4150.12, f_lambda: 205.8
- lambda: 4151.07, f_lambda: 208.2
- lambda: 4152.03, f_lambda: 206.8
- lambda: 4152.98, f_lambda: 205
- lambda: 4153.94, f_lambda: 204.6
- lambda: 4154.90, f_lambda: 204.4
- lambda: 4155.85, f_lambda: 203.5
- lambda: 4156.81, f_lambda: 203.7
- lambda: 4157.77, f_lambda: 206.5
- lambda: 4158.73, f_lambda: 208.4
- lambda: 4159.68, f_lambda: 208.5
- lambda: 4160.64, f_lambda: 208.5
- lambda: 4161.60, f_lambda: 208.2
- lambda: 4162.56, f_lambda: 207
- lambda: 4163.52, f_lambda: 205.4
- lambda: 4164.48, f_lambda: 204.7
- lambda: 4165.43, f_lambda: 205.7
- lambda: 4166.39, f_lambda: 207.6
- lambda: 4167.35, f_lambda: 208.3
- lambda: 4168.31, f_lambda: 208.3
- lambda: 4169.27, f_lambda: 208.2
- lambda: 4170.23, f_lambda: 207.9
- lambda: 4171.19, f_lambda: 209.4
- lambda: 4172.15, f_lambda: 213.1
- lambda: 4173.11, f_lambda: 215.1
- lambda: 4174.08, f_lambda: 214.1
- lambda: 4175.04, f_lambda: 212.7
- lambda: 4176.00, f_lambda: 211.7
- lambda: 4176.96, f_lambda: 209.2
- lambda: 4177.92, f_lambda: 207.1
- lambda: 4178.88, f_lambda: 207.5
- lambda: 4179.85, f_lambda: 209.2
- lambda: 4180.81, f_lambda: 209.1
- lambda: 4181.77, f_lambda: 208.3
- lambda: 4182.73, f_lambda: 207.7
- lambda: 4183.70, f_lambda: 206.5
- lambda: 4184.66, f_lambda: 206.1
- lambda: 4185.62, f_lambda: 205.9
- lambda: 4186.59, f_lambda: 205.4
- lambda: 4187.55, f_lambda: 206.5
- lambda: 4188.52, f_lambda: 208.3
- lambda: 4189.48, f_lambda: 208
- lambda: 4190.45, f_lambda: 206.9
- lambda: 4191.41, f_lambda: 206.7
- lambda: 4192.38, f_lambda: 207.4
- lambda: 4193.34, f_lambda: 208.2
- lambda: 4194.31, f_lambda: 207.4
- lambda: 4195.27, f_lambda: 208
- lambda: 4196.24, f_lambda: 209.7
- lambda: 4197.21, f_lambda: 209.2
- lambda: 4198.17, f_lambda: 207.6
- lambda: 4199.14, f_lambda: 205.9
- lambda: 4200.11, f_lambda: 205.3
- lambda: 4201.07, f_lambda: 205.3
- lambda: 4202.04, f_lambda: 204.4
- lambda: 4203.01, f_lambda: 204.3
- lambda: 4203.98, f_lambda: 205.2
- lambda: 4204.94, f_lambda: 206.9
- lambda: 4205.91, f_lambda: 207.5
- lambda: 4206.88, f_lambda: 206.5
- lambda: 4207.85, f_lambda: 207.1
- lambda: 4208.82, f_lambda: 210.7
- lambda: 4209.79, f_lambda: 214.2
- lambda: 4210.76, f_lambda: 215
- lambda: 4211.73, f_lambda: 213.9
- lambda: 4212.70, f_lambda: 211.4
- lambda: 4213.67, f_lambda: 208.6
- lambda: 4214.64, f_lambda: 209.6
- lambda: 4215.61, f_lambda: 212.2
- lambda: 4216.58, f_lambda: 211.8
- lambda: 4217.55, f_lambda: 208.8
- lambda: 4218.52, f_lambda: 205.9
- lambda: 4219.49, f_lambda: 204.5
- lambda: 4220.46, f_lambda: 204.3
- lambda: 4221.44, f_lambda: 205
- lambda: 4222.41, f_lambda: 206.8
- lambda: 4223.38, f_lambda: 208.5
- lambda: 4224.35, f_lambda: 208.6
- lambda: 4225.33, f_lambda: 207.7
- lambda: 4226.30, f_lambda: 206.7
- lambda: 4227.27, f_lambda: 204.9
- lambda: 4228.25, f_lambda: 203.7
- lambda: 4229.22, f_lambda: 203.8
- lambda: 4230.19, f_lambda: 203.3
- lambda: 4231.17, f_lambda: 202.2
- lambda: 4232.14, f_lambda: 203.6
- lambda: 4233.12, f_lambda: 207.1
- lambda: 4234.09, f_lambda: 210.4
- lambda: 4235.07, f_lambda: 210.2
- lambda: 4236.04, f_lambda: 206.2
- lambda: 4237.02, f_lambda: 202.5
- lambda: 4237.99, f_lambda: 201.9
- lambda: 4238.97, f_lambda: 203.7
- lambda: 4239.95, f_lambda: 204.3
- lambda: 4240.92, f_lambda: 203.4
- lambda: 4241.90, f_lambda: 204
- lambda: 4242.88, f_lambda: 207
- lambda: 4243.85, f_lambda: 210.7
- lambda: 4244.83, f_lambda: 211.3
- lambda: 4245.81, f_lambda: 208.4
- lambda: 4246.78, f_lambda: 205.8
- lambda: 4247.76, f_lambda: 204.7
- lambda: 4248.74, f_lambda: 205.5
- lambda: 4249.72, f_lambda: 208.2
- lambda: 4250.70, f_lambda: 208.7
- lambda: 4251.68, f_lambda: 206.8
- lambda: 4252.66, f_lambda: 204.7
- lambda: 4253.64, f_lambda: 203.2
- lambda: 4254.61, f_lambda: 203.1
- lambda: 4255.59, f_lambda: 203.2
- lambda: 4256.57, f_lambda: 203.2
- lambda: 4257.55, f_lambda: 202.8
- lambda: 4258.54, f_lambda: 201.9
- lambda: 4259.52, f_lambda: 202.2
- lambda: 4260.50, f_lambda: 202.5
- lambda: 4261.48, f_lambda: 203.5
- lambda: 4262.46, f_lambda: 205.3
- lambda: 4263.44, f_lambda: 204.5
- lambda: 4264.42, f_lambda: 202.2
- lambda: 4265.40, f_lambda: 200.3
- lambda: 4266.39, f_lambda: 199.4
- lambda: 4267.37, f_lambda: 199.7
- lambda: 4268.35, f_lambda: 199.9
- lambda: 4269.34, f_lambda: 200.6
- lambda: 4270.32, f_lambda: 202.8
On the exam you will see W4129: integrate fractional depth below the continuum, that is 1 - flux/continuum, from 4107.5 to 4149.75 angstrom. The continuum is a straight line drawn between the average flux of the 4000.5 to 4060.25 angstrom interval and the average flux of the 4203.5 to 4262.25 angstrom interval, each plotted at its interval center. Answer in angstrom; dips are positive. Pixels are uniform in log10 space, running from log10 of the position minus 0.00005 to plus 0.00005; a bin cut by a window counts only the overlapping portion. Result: 7.8 angstrom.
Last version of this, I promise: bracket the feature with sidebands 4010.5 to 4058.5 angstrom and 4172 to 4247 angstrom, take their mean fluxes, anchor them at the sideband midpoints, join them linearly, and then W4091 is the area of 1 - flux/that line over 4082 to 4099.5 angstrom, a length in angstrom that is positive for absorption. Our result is 4.1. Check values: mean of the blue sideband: 217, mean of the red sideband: 208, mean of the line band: 164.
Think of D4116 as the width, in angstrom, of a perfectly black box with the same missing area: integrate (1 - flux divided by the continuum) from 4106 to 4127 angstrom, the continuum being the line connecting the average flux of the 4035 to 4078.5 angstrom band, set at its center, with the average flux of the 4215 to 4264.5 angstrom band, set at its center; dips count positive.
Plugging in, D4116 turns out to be 7.1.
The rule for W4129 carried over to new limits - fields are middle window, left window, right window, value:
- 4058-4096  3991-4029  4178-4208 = 2.9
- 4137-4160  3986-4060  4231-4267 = 0.5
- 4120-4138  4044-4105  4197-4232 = 0.9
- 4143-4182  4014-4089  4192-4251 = 0.2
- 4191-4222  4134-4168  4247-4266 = -0.7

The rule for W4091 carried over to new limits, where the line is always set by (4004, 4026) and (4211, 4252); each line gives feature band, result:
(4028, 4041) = -0.3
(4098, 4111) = 7.3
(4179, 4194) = 0.1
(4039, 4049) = -0.3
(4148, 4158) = 0.2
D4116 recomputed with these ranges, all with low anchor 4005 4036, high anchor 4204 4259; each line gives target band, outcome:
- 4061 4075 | 0.5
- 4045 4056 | -0.1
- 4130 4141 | 0.9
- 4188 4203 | 0.1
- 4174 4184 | 0.0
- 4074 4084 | 1.0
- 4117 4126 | 1.9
